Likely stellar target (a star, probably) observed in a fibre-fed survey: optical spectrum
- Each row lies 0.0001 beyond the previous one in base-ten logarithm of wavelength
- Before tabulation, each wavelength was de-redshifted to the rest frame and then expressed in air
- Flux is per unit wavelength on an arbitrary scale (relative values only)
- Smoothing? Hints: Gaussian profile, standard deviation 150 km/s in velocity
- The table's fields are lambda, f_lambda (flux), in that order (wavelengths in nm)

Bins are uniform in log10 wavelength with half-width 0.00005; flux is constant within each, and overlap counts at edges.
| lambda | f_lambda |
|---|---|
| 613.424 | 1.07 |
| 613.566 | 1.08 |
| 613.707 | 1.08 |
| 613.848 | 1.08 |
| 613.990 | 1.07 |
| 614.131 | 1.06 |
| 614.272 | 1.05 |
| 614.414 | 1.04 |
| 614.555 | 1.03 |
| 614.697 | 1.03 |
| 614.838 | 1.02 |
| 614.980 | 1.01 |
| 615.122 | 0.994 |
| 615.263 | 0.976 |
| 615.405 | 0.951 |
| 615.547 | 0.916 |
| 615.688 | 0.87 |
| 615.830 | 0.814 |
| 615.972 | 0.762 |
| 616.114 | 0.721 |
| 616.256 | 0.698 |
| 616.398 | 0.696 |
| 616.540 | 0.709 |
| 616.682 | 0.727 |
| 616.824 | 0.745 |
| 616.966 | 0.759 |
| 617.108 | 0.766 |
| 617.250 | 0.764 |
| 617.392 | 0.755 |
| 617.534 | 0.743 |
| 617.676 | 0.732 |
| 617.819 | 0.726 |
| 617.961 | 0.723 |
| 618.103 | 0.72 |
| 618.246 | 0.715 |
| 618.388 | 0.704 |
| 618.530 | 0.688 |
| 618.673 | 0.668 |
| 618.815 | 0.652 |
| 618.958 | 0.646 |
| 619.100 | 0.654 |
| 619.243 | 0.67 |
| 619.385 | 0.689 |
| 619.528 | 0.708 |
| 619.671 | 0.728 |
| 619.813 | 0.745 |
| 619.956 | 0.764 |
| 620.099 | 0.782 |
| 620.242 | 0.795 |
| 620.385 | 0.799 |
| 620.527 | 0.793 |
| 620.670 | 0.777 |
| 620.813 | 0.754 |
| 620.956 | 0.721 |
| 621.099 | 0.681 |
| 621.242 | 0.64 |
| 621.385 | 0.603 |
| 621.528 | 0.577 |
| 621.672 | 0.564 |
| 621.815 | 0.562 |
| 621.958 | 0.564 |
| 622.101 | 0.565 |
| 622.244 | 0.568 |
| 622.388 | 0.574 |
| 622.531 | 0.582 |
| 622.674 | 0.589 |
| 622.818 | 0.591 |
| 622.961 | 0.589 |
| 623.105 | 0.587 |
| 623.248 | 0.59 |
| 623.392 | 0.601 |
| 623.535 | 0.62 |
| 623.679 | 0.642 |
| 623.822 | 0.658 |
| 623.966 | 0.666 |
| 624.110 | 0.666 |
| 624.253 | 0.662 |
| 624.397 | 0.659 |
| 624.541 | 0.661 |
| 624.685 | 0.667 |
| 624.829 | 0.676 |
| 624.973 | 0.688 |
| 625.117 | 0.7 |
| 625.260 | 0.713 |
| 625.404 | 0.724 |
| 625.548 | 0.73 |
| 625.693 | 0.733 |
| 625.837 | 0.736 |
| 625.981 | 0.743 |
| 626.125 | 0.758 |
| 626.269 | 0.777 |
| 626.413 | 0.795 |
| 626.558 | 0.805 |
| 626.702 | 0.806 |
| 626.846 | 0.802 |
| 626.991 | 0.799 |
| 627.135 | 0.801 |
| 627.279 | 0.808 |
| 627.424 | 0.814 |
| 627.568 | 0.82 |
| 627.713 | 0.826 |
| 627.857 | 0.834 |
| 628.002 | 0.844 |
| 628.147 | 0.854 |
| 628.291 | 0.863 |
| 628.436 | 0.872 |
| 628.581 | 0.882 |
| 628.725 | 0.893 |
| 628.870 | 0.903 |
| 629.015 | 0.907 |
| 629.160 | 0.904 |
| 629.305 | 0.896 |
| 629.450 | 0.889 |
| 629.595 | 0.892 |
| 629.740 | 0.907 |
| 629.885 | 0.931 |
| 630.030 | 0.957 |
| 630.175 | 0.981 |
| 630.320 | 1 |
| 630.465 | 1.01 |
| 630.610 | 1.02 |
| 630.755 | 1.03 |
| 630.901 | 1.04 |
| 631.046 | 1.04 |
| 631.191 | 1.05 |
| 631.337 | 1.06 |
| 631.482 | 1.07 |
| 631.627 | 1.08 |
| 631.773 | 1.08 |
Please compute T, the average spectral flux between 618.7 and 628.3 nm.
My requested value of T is 0.701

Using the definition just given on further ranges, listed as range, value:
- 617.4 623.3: 0.672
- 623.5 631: 0.815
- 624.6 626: 0.709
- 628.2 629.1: 0.886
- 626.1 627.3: 0.796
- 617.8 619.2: 0.688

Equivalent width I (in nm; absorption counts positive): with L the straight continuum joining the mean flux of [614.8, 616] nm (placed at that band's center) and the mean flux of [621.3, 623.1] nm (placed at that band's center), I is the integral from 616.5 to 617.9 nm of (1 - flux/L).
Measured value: 0.15 nm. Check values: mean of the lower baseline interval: 0.926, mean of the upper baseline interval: 0.578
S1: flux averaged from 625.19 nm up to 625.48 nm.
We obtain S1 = 0.719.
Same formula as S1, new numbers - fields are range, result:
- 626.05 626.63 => 0.783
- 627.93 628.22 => 0.85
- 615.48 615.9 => 0.867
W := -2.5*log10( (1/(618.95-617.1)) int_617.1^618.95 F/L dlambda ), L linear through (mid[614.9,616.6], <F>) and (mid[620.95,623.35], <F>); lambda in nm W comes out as 0.059 mag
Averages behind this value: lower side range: 0.844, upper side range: 0.593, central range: 0.716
